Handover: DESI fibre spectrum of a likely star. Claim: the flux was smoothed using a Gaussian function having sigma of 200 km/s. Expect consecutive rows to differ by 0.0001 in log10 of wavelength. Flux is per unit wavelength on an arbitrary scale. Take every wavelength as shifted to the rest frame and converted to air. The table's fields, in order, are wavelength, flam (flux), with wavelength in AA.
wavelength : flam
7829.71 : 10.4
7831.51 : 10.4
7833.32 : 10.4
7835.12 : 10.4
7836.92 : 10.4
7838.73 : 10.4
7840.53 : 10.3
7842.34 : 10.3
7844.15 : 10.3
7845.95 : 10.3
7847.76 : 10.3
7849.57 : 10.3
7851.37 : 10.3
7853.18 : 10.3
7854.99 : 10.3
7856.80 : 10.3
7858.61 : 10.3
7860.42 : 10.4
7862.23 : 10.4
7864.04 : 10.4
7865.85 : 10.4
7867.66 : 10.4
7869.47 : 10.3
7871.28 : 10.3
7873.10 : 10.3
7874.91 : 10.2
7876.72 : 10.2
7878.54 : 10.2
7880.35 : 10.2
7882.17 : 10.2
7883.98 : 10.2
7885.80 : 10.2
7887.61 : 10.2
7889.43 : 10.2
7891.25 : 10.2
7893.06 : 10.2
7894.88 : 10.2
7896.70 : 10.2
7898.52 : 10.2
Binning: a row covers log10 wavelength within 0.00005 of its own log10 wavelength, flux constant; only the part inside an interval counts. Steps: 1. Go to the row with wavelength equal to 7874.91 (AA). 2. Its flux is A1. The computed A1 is 10.2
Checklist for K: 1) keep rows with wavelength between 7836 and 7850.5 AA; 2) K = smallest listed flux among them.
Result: 10.3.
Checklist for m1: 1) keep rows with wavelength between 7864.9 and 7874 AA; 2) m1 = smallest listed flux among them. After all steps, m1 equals 10.3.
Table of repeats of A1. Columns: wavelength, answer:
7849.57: 10.3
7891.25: 10.2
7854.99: 10.3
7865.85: 10.4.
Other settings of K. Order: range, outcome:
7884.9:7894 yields 10.2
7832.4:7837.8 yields 10.4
